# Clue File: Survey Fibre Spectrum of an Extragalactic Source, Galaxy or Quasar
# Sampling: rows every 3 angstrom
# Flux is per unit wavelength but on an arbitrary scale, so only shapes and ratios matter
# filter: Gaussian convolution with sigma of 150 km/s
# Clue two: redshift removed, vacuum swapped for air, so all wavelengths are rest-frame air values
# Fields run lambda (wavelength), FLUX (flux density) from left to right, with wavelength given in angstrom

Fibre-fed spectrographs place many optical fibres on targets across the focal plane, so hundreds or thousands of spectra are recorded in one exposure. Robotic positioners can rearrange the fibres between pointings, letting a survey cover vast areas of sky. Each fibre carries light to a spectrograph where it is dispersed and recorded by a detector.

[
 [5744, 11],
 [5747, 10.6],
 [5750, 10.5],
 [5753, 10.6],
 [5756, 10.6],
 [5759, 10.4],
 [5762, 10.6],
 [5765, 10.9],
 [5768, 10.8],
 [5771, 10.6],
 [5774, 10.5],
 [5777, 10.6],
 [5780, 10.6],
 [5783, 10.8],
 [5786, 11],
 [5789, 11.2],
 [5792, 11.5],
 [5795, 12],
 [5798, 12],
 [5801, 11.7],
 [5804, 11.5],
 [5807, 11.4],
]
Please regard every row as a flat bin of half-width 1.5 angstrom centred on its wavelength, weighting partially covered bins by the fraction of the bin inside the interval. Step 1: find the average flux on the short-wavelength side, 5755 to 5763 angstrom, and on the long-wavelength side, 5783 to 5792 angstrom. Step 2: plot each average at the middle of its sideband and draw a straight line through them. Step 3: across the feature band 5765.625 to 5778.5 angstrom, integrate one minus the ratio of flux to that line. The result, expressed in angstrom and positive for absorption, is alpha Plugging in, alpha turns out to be 0.2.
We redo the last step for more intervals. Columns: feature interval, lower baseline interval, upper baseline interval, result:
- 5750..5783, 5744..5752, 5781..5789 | 0.50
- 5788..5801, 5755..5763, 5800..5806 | -0.37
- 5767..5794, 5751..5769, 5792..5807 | 0.82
